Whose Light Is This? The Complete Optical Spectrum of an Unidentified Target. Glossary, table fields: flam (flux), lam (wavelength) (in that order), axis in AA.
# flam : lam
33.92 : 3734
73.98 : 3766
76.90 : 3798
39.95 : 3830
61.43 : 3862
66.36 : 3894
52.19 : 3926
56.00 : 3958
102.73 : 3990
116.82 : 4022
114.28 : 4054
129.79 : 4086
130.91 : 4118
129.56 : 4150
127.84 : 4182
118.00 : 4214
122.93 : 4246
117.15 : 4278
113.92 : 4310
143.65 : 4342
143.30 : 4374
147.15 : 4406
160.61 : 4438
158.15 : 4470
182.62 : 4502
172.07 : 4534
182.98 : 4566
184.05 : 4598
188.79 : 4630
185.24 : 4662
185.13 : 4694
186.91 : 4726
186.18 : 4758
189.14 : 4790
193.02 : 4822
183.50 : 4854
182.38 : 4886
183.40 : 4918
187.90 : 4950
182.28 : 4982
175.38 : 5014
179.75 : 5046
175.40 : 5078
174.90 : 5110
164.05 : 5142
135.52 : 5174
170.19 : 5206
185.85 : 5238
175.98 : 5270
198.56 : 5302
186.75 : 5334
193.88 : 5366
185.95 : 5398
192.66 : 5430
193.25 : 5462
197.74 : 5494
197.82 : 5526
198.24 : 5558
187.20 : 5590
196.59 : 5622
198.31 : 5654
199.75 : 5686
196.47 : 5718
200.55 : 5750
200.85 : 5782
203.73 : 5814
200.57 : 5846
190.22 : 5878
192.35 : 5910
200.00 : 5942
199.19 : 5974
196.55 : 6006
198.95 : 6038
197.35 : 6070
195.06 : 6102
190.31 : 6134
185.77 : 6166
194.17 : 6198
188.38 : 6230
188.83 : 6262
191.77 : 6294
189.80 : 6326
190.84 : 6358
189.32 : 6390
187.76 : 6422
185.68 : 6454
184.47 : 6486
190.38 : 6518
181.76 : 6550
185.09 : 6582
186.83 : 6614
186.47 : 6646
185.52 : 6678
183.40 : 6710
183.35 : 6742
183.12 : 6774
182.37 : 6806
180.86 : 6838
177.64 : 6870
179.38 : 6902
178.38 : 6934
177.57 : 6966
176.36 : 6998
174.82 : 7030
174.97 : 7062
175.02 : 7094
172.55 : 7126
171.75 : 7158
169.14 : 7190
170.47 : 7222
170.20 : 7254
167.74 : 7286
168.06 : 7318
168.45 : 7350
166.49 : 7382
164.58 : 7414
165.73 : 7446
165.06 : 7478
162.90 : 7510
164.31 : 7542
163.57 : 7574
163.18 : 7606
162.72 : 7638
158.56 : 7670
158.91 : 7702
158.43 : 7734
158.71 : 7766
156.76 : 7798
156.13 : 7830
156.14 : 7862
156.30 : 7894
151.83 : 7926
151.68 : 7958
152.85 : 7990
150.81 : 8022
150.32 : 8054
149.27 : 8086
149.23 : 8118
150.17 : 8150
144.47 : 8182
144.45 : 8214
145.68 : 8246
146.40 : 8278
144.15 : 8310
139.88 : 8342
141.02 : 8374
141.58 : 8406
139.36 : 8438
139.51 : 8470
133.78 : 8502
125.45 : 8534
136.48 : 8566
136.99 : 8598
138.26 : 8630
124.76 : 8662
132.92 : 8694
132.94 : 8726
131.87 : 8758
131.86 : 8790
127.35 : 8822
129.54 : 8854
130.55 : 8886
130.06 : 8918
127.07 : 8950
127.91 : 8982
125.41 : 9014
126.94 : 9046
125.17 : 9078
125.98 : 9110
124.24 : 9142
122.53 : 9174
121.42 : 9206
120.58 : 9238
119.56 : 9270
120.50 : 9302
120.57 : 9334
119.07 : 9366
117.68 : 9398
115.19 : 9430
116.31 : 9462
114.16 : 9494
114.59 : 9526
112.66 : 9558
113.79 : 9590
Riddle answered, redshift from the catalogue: 0.00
